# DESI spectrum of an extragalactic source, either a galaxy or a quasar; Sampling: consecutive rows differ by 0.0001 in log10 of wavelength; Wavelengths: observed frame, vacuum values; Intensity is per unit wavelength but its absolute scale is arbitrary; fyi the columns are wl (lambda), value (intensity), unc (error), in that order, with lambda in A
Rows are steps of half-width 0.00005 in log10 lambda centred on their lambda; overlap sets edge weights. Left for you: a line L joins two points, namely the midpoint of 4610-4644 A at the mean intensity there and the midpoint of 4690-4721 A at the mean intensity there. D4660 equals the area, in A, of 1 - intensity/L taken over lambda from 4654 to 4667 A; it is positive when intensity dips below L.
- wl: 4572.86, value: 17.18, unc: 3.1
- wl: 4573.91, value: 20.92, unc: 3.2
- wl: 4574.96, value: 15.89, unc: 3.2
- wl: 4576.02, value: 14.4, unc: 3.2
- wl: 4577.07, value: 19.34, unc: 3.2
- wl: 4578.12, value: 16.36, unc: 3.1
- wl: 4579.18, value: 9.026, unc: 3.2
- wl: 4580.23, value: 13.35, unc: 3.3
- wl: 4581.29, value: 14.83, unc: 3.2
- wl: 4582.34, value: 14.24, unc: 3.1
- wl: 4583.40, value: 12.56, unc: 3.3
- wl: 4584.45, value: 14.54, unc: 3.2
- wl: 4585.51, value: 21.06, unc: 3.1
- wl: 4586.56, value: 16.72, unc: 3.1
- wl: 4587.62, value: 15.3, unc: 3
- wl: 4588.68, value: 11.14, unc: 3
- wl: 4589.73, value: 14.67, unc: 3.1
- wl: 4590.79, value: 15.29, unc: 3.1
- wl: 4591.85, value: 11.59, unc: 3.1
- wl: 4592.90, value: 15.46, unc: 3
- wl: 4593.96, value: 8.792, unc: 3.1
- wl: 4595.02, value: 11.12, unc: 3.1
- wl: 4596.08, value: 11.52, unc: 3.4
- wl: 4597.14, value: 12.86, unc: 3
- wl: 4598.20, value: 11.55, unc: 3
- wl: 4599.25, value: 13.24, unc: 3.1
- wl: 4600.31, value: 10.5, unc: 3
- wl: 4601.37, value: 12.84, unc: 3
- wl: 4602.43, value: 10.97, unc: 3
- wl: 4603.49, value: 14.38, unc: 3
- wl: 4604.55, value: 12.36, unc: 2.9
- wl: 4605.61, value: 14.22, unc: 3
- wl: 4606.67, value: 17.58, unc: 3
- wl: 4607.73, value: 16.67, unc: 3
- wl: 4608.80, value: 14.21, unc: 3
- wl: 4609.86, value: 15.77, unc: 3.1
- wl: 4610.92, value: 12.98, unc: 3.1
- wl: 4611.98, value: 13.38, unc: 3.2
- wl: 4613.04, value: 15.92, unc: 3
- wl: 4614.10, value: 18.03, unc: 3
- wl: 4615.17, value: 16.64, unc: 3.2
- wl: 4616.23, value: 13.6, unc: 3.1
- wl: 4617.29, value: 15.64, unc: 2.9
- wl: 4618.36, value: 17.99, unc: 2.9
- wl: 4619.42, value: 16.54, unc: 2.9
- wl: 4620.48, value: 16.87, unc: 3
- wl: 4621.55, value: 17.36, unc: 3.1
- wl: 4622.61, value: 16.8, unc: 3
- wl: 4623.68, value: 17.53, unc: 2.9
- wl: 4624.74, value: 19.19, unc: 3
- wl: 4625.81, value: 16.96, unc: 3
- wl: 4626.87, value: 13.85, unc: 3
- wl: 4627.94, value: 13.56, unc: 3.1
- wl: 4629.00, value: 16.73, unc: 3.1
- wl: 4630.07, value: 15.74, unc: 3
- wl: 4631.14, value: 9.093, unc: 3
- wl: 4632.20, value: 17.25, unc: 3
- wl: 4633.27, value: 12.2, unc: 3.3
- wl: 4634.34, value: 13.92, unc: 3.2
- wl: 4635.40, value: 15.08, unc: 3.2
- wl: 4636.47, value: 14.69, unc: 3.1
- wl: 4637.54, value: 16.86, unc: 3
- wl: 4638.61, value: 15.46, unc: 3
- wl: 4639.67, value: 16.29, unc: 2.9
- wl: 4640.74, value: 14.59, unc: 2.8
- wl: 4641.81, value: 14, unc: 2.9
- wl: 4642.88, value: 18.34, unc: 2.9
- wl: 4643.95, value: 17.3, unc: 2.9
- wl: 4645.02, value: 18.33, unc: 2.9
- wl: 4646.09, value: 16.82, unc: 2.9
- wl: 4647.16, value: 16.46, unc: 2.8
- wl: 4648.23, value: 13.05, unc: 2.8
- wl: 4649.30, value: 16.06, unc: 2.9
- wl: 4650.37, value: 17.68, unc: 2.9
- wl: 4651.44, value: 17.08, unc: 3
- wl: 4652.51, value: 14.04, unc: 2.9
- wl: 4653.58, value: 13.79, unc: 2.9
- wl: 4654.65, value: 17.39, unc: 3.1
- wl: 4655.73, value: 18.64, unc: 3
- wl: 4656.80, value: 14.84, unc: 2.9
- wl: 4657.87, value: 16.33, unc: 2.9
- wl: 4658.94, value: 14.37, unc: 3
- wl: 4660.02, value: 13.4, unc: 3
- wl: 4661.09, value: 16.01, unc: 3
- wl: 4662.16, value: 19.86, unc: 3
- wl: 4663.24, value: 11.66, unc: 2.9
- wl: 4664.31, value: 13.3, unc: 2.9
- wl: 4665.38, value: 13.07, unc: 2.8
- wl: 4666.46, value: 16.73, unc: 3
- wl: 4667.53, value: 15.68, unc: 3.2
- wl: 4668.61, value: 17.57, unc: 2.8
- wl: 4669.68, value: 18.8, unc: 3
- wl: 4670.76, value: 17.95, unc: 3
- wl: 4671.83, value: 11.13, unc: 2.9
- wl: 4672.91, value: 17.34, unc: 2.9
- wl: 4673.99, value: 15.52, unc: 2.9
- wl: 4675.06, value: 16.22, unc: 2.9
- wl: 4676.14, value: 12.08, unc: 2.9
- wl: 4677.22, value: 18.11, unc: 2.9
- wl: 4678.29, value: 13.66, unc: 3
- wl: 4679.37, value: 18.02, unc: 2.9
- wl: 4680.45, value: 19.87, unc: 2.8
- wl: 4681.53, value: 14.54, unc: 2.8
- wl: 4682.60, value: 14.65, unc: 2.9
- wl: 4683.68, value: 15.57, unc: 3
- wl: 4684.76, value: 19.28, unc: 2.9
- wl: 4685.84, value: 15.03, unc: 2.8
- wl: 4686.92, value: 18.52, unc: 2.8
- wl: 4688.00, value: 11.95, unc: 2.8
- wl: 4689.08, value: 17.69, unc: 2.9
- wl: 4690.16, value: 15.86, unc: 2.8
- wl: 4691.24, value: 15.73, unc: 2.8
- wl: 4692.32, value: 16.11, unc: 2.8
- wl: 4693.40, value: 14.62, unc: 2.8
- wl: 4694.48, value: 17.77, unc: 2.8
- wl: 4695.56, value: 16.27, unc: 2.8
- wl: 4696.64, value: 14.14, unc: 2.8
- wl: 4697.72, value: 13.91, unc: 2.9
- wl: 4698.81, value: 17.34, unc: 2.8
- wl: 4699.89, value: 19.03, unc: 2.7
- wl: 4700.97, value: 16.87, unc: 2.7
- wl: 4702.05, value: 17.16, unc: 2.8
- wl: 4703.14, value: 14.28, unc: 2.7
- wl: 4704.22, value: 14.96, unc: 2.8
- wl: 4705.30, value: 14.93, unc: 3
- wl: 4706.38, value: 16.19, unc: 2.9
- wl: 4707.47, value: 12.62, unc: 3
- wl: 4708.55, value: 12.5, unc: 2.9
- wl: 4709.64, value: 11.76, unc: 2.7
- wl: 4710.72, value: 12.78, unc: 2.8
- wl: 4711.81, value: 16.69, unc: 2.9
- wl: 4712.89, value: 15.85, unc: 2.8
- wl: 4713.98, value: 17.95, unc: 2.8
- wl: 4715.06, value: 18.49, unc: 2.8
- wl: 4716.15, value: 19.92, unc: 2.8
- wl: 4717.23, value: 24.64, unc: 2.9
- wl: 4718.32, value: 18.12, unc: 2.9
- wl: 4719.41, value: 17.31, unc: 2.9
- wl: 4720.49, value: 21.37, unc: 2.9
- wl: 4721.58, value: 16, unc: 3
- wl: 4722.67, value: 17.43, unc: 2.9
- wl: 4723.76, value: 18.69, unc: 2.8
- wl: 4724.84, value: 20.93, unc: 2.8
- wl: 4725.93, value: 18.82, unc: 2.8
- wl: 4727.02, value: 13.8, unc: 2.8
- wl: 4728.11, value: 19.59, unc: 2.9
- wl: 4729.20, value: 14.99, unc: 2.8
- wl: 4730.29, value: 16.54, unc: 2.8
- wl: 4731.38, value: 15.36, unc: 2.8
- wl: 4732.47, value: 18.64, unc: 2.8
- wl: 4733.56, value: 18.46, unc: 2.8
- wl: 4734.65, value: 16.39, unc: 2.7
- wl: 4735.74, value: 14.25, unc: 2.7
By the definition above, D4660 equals 0.4 A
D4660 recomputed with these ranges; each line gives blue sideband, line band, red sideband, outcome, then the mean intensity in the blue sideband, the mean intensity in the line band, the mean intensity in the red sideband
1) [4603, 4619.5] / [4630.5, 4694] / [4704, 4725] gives 1.70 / 15.3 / 15.7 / 16.9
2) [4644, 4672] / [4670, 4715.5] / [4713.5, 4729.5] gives 4.16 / 15.9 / 15.7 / 18.6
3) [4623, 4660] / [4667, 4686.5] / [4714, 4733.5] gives 0.69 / 15.7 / 16.2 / 18.3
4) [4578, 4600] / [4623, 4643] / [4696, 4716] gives -1.45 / 13.5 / 15.3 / 15.5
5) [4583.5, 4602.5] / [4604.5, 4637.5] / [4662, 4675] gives -3.10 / 13.3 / 15.5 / 15.6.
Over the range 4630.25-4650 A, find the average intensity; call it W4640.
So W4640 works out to 15.4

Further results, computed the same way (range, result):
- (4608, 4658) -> 15.8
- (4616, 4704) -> 15.9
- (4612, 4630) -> 16.3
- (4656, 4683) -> 15.7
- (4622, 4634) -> 15.3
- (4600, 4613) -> 14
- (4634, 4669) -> 15.7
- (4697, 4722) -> 16.5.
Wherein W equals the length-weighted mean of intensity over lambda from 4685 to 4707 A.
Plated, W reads 16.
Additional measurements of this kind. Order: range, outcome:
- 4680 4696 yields 16.2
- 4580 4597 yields 13.9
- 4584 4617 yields 14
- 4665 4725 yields 16.4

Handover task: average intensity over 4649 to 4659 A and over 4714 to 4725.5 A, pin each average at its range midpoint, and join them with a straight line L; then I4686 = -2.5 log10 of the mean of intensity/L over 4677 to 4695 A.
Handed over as 0.09 mag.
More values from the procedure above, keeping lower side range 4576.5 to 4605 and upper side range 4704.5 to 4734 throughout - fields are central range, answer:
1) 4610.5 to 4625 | -0.14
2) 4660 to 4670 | -0.01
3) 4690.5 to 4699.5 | 0.04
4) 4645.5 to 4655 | -0.05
